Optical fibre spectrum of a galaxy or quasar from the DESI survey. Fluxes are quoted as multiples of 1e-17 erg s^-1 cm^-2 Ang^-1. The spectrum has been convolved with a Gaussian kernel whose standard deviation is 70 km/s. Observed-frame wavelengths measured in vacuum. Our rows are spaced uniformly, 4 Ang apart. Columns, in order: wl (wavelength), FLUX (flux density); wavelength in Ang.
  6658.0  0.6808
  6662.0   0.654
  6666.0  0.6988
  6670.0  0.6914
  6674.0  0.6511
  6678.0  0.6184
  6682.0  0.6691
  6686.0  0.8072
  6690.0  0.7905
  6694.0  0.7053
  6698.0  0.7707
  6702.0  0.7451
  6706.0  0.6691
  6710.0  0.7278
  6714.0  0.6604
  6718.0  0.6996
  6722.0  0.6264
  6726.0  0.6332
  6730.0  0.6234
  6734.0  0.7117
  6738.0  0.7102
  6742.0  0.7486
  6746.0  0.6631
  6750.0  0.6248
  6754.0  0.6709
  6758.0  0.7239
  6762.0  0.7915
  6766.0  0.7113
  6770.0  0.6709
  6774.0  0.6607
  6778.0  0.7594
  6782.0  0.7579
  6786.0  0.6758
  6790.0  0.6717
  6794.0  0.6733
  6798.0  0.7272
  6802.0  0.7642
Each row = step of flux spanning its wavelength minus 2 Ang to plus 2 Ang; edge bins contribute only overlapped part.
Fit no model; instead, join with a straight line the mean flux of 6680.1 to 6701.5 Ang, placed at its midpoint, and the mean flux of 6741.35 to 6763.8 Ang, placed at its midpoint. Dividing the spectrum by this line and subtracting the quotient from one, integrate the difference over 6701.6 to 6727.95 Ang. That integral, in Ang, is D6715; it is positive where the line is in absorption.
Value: 1.9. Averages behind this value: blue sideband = 0.749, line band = 0.676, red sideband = 0.7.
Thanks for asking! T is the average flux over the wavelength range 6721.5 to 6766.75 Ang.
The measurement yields 0.688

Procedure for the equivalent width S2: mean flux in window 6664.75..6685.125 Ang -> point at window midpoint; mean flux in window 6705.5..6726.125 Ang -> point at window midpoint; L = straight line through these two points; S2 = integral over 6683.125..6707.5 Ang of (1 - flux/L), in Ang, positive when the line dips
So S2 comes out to -2.7 Ang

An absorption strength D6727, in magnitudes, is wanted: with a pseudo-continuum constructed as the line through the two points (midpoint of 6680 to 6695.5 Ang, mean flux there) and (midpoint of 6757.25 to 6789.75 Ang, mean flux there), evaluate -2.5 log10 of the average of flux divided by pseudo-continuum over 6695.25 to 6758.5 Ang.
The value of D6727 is 0.068 mag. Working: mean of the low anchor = 0.744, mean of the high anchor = 0.716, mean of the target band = 0.687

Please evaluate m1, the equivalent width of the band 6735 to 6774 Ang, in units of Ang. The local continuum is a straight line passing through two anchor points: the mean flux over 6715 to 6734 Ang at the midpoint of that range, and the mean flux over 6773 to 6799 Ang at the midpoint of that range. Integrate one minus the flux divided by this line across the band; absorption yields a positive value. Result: -1.2 Ang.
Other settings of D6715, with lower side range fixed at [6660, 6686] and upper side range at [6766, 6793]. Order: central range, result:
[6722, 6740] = 0.6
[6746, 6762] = 0.2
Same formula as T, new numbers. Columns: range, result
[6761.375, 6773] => 0.711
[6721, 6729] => 0.629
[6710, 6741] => 0.673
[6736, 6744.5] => 0.726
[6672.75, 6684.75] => 0.656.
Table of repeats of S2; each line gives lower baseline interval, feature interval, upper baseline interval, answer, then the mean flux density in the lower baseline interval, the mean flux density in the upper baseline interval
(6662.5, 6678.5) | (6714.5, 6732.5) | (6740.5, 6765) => 1.1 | 0.668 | 0.703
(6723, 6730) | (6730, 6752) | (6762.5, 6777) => -1.1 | 0.629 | 0.698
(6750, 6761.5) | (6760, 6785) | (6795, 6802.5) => -0.4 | 0.697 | 0.732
